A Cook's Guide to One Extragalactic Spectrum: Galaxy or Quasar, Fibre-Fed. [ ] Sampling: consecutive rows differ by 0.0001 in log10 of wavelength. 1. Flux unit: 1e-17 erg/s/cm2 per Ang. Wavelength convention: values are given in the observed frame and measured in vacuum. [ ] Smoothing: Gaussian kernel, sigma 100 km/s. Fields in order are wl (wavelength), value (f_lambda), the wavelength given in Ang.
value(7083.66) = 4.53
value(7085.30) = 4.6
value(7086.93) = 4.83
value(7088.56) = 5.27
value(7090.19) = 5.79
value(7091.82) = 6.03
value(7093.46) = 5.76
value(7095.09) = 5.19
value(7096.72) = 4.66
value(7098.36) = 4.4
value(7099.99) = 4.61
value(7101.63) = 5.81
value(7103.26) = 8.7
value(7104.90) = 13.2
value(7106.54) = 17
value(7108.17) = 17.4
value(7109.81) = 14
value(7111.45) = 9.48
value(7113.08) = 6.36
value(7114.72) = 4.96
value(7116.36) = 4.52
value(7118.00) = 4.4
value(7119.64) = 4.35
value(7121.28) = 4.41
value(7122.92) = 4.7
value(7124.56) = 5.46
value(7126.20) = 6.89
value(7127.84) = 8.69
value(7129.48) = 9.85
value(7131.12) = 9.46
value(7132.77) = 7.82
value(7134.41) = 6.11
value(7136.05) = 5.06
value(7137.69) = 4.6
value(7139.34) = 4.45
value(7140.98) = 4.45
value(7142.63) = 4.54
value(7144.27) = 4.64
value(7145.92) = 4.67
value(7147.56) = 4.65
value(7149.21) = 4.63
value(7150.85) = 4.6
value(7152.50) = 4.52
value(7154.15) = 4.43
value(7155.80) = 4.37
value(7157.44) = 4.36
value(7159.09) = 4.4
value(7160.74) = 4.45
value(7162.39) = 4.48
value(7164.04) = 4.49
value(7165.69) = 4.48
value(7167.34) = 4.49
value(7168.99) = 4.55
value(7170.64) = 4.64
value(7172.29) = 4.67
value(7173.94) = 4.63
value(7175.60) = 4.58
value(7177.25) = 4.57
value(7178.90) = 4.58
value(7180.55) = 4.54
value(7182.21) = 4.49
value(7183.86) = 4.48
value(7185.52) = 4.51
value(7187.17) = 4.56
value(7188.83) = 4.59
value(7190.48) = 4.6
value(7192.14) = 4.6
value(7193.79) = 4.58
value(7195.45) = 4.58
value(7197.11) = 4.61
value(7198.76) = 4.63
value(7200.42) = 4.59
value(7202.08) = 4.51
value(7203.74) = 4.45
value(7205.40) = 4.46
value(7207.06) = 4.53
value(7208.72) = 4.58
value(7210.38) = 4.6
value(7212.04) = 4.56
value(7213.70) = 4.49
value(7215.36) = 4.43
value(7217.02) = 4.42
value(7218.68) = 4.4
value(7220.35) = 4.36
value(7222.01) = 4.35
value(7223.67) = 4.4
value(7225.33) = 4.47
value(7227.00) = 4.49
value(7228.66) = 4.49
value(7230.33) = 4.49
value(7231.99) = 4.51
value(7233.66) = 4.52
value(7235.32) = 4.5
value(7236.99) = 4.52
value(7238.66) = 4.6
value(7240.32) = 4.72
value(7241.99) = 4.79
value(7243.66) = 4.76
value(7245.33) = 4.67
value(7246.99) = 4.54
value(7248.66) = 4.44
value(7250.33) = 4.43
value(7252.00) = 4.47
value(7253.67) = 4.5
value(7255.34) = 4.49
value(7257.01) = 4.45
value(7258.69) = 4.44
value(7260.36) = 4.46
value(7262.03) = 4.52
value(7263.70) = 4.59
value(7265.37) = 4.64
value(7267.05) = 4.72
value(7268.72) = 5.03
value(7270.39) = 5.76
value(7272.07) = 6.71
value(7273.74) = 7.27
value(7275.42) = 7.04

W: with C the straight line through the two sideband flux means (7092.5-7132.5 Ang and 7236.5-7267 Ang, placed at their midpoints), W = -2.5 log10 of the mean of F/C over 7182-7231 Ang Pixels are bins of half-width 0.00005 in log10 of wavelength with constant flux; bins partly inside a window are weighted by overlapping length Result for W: 0.227 mag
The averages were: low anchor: 7.67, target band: 4.51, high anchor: 4.56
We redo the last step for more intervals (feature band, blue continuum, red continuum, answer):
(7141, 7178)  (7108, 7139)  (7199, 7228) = 0.30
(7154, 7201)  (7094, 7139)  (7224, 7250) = 0.30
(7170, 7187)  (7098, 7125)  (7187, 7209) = 0.17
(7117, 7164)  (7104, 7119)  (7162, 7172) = 0.31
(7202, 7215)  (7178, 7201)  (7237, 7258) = 0.01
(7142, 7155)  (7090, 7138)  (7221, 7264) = 0.40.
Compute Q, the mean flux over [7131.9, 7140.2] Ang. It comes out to 5.62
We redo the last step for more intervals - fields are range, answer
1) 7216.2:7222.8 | 4.38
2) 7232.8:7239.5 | 4.54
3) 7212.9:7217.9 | 4.45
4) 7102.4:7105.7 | 10.9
